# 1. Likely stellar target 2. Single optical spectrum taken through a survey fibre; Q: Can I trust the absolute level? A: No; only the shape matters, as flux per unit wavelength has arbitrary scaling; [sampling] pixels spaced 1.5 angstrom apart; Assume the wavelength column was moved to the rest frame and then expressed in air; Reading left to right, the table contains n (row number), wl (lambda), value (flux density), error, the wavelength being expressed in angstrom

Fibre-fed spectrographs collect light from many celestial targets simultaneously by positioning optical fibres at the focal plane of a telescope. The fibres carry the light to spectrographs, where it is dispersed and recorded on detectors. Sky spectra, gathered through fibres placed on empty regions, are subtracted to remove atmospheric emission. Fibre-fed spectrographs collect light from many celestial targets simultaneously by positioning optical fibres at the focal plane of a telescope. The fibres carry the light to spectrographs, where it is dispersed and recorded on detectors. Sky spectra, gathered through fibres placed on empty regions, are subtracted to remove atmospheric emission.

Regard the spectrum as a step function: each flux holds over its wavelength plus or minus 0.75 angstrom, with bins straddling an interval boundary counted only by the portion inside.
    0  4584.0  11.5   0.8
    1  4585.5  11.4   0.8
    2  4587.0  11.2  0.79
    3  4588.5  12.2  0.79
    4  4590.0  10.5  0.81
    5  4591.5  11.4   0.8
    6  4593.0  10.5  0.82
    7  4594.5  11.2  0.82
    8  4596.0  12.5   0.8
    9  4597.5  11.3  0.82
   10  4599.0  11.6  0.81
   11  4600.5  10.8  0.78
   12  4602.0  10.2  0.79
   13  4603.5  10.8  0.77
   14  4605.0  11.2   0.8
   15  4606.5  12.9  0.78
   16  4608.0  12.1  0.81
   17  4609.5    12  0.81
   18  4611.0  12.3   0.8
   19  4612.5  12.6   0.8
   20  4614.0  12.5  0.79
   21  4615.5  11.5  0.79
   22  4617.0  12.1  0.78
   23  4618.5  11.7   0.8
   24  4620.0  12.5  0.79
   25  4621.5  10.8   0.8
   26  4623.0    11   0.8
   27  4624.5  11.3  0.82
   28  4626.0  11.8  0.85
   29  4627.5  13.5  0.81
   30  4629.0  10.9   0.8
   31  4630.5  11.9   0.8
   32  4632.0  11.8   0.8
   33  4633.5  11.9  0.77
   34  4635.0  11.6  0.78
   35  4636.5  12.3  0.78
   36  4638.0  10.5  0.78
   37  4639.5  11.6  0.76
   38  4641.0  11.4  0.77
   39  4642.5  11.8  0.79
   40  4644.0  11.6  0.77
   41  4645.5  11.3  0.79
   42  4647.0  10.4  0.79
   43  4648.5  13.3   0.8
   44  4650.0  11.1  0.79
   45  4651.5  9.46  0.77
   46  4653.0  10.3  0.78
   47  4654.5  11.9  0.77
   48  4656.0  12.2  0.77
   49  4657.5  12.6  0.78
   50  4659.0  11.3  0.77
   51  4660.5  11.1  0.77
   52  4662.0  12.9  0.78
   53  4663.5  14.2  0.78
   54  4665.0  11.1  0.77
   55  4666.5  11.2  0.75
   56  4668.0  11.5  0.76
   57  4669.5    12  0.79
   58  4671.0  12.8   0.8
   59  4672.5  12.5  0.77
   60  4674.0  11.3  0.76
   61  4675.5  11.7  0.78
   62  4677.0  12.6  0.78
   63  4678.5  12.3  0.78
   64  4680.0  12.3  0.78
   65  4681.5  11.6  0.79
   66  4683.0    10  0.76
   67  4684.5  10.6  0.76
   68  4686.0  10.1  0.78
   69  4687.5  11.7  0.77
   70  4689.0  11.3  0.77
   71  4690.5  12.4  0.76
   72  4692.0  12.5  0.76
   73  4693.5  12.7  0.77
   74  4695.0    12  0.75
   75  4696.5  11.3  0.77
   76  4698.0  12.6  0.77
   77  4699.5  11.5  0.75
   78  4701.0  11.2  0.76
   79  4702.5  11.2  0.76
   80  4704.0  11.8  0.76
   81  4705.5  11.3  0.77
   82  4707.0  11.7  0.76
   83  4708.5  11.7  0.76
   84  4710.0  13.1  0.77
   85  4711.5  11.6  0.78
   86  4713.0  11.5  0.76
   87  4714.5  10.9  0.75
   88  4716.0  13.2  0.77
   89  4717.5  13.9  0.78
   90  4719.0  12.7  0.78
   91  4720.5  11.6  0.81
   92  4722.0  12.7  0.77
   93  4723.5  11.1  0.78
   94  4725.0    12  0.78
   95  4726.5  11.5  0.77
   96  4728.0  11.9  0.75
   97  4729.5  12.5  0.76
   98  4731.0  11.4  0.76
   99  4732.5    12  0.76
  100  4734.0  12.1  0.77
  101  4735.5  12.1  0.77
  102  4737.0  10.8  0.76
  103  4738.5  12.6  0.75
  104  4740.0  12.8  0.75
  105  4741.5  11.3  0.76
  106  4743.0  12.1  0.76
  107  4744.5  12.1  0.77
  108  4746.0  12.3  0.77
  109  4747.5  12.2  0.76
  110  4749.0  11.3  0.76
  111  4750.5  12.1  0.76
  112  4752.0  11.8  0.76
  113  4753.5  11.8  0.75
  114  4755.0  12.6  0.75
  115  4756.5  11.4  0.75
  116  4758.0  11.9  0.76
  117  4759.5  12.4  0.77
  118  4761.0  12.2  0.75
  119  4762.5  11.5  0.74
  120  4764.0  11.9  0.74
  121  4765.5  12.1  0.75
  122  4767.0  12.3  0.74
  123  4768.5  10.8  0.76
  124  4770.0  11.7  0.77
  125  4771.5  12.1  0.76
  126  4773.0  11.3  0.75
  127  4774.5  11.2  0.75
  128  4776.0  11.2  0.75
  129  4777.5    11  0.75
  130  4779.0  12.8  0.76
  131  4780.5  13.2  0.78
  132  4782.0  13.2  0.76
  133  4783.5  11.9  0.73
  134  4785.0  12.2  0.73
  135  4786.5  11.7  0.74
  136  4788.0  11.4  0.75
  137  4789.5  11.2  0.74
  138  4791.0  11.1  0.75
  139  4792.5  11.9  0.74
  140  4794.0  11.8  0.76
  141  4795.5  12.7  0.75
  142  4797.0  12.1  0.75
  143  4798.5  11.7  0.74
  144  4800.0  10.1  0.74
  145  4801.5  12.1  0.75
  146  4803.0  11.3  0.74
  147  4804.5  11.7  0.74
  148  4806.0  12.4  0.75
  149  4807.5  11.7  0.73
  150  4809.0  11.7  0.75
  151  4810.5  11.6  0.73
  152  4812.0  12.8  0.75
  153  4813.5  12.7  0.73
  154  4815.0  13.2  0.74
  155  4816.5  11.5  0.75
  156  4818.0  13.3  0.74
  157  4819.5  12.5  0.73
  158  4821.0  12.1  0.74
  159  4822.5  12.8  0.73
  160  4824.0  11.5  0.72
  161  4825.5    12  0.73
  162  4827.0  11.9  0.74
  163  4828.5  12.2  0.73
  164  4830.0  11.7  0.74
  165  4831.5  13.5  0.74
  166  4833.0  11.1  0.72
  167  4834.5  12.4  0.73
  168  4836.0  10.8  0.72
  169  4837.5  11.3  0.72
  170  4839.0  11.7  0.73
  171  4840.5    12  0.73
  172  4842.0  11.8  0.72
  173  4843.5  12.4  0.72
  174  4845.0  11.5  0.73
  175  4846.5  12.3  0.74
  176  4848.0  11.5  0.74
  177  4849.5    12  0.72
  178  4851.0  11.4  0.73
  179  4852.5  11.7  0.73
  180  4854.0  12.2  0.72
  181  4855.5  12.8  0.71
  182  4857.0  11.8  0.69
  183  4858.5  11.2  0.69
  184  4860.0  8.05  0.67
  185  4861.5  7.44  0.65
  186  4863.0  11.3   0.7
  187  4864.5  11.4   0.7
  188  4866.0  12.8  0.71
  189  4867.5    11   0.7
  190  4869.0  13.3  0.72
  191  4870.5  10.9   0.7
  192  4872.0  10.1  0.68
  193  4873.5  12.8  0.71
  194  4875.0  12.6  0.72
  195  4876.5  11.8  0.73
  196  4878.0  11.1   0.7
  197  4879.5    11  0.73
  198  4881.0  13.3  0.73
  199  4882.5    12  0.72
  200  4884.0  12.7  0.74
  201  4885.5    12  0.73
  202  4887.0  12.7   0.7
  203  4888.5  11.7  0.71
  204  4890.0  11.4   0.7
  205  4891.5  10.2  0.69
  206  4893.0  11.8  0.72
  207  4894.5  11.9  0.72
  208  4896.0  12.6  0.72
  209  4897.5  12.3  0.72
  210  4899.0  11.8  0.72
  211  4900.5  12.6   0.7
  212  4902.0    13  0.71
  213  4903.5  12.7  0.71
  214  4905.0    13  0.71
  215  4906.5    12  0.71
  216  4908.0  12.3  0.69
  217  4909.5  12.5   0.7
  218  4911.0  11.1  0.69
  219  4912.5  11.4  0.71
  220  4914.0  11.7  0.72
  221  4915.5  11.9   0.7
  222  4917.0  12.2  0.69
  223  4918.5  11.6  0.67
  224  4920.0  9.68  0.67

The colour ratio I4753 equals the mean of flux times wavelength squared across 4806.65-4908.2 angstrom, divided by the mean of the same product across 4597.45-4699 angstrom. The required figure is 1.11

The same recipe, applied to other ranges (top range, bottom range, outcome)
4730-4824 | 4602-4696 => 1.08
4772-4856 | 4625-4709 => 1.09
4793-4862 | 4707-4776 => 1.02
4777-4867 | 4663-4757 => 1.04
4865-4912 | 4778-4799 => 1.04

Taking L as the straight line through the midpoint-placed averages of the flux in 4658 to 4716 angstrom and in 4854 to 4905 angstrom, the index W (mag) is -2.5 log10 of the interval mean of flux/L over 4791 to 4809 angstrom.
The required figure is 0.001 mag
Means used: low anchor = 11.8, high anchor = 11.7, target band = 11.7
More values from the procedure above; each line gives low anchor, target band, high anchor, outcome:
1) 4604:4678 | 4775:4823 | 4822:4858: -0.01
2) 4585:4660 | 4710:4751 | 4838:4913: -0.03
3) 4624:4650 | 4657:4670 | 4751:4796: -0.02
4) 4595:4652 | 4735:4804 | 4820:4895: -0.02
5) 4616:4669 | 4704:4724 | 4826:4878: -0.04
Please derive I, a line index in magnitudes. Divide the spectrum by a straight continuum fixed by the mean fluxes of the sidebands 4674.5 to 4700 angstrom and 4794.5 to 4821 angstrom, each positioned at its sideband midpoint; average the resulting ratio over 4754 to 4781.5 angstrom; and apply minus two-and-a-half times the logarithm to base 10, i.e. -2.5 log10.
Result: 0.01 mag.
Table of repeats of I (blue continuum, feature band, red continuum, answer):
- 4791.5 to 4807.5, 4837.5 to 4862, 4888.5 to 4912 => 0.05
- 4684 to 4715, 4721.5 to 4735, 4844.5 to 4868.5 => -0.03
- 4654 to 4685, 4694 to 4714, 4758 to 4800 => 0.01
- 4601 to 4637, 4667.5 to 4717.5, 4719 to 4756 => 0.01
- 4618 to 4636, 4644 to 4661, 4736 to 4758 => 0.04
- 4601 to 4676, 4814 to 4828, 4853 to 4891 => -0.06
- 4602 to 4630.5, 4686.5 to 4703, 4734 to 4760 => 0.01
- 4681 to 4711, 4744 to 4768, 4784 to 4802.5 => -0.03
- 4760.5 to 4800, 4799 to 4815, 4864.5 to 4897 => 0.00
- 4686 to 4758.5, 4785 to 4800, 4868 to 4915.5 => 0.03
